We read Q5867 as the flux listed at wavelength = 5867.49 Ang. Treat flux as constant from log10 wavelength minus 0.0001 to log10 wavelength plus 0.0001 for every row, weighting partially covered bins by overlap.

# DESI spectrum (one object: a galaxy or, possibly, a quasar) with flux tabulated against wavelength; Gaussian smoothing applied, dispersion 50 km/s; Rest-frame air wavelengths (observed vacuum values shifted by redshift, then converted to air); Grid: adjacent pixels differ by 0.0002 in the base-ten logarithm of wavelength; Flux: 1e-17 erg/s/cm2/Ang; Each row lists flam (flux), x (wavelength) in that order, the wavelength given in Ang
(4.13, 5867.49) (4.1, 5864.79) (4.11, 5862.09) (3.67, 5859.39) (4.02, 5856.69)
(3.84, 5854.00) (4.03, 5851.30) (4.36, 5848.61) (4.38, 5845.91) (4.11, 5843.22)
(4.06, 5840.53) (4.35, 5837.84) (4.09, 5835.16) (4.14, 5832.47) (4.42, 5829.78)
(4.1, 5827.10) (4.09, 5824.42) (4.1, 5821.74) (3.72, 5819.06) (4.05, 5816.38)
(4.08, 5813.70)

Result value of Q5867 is 4.13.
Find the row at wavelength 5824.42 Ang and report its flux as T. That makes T 4.09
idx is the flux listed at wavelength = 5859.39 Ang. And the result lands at 3.67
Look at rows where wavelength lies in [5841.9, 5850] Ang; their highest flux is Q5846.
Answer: 4.38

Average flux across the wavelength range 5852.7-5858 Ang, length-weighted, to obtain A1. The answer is 3.93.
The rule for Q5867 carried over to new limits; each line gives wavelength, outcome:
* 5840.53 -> 4.06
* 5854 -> 3.84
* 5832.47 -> 4.14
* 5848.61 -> 4.36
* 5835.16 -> 4.09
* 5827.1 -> 4.1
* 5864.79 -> 4.1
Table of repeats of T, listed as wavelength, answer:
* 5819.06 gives 3.72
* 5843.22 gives 4.11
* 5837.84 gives 4.35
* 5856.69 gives 4.02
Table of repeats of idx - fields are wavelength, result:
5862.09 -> 4.11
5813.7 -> 4.08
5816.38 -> 4.05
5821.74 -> 4.1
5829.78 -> 4.42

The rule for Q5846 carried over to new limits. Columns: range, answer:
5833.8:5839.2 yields 4.35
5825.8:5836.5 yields 4.42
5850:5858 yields 4.03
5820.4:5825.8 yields 4.1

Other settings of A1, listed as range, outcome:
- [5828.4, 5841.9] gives 4.21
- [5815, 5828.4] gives 4.01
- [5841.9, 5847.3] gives 4.24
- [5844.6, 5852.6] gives 4.26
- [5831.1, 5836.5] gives 4.11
